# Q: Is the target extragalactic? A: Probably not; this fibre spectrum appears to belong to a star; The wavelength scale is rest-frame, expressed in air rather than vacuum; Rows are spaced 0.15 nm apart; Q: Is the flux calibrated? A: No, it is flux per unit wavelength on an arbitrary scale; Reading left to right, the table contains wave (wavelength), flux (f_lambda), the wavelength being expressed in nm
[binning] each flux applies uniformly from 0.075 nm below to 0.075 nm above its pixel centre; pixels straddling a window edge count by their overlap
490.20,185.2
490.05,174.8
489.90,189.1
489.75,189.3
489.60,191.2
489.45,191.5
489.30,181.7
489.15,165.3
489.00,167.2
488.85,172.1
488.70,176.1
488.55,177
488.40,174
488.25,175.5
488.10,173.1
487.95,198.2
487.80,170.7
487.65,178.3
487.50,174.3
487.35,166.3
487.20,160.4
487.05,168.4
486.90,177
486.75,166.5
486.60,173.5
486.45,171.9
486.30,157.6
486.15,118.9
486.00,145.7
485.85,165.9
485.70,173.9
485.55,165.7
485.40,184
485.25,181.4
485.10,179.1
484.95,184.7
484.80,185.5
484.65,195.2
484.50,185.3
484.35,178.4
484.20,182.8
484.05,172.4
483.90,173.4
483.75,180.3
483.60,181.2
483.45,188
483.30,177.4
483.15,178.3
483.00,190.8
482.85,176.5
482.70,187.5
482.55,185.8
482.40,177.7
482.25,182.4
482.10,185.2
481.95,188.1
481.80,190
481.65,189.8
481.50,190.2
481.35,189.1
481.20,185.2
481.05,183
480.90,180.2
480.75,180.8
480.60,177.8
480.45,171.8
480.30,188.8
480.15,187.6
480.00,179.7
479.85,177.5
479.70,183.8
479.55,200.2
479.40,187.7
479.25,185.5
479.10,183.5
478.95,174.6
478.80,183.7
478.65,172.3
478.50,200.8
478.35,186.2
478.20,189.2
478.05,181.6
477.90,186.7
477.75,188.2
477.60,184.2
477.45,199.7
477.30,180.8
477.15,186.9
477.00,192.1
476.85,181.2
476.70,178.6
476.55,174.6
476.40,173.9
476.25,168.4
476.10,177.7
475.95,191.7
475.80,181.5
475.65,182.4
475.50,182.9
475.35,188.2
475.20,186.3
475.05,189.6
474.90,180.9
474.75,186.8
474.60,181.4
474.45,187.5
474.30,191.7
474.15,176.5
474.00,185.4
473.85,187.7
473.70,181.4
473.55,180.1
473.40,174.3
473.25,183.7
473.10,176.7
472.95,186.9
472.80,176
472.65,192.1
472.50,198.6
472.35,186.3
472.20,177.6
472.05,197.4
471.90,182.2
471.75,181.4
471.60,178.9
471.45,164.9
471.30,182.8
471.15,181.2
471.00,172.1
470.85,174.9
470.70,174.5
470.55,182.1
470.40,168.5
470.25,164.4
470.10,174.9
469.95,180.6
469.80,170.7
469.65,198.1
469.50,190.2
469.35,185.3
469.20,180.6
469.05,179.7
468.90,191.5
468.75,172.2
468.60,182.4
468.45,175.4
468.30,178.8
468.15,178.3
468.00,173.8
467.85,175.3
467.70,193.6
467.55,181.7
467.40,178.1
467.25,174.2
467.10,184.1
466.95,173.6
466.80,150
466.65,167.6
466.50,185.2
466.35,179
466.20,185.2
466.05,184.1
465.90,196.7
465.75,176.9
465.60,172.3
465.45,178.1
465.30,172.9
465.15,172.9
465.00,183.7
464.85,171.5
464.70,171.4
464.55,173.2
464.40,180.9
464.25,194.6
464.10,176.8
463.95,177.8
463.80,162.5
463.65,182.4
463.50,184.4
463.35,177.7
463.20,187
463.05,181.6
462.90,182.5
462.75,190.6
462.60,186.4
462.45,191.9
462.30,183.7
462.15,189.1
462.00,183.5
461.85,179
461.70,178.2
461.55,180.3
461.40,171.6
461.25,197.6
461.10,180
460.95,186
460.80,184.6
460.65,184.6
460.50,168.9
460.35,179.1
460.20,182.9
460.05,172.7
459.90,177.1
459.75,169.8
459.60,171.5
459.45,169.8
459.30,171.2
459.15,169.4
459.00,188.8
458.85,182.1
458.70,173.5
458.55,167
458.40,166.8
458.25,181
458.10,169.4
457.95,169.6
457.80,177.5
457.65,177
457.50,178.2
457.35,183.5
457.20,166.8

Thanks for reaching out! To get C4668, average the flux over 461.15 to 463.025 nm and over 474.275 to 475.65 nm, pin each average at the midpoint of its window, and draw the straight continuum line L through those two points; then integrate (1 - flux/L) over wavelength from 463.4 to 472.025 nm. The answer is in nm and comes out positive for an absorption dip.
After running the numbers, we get 0.31 nm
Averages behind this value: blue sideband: 184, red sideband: 186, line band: 178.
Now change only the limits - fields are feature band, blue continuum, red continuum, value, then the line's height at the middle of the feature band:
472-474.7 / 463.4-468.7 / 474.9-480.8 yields -0.04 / 182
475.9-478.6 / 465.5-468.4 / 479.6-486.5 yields -0.08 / 179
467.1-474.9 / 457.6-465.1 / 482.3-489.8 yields -0.15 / 178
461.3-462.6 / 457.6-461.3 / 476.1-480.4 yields -0.04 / 178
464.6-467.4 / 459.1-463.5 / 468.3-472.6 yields 0.06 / 180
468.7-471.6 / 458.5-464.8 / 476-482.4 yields 0.05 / 182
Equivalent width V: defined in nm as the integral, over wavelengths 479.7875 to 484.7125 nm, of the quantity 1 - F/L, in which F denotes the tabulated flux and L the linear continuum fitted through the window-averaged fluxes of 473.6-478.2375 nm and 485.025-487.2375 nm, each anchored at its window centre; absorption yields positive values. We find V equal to -0.29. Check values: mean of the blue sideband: 184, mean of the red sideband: 166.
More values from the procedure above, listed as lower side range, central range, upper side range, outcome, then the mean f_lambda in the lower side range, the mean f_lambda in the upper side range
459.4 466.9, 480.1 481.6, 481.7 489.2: -0.06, 179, 176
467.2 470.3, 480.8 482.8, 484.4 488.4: -0.13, 180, 172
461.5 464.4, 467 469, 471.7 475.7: 0.04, 183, 185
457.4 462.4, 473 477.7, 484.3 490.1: -0.19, 178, 174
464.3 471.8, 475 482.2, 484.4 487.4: -0.45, 178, 170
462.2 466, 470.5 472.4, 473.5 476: 0.04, 180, 185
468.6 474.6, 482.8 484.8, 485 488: -0.13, 181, 169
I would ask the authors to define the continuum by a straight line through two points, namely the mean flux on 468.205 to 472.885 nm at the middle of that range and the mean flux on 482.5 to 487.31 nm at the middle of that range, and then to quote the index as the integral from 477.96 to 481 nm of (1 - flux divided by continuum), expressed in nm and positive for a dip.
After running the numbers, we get -0.117 nm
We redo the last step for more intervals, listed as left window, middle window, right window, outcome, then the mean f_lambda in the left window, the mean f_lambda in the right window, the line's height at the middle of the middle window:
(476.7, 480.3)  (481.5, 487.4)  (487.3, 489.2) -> 0.09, 186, 175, 179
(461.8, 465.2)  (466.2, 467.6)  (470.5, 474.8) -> 0.05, 181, 182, 182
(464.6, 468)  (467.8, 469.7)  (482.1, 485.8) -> -0.04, 178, 181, 178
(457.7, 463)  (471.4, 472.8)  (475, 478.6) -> -0.01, 179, 185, 183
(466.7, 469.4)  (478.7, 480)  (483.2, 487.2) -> -0.07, 178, 173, 175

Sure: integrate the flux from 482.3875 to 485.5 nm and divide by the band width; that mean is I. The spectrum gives 182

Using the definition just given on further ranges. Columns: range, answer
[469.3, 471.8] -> 178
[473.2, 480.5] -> 184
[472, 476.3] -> 184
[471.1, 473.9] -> 183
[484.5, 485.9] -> 180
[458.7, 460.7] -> 176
